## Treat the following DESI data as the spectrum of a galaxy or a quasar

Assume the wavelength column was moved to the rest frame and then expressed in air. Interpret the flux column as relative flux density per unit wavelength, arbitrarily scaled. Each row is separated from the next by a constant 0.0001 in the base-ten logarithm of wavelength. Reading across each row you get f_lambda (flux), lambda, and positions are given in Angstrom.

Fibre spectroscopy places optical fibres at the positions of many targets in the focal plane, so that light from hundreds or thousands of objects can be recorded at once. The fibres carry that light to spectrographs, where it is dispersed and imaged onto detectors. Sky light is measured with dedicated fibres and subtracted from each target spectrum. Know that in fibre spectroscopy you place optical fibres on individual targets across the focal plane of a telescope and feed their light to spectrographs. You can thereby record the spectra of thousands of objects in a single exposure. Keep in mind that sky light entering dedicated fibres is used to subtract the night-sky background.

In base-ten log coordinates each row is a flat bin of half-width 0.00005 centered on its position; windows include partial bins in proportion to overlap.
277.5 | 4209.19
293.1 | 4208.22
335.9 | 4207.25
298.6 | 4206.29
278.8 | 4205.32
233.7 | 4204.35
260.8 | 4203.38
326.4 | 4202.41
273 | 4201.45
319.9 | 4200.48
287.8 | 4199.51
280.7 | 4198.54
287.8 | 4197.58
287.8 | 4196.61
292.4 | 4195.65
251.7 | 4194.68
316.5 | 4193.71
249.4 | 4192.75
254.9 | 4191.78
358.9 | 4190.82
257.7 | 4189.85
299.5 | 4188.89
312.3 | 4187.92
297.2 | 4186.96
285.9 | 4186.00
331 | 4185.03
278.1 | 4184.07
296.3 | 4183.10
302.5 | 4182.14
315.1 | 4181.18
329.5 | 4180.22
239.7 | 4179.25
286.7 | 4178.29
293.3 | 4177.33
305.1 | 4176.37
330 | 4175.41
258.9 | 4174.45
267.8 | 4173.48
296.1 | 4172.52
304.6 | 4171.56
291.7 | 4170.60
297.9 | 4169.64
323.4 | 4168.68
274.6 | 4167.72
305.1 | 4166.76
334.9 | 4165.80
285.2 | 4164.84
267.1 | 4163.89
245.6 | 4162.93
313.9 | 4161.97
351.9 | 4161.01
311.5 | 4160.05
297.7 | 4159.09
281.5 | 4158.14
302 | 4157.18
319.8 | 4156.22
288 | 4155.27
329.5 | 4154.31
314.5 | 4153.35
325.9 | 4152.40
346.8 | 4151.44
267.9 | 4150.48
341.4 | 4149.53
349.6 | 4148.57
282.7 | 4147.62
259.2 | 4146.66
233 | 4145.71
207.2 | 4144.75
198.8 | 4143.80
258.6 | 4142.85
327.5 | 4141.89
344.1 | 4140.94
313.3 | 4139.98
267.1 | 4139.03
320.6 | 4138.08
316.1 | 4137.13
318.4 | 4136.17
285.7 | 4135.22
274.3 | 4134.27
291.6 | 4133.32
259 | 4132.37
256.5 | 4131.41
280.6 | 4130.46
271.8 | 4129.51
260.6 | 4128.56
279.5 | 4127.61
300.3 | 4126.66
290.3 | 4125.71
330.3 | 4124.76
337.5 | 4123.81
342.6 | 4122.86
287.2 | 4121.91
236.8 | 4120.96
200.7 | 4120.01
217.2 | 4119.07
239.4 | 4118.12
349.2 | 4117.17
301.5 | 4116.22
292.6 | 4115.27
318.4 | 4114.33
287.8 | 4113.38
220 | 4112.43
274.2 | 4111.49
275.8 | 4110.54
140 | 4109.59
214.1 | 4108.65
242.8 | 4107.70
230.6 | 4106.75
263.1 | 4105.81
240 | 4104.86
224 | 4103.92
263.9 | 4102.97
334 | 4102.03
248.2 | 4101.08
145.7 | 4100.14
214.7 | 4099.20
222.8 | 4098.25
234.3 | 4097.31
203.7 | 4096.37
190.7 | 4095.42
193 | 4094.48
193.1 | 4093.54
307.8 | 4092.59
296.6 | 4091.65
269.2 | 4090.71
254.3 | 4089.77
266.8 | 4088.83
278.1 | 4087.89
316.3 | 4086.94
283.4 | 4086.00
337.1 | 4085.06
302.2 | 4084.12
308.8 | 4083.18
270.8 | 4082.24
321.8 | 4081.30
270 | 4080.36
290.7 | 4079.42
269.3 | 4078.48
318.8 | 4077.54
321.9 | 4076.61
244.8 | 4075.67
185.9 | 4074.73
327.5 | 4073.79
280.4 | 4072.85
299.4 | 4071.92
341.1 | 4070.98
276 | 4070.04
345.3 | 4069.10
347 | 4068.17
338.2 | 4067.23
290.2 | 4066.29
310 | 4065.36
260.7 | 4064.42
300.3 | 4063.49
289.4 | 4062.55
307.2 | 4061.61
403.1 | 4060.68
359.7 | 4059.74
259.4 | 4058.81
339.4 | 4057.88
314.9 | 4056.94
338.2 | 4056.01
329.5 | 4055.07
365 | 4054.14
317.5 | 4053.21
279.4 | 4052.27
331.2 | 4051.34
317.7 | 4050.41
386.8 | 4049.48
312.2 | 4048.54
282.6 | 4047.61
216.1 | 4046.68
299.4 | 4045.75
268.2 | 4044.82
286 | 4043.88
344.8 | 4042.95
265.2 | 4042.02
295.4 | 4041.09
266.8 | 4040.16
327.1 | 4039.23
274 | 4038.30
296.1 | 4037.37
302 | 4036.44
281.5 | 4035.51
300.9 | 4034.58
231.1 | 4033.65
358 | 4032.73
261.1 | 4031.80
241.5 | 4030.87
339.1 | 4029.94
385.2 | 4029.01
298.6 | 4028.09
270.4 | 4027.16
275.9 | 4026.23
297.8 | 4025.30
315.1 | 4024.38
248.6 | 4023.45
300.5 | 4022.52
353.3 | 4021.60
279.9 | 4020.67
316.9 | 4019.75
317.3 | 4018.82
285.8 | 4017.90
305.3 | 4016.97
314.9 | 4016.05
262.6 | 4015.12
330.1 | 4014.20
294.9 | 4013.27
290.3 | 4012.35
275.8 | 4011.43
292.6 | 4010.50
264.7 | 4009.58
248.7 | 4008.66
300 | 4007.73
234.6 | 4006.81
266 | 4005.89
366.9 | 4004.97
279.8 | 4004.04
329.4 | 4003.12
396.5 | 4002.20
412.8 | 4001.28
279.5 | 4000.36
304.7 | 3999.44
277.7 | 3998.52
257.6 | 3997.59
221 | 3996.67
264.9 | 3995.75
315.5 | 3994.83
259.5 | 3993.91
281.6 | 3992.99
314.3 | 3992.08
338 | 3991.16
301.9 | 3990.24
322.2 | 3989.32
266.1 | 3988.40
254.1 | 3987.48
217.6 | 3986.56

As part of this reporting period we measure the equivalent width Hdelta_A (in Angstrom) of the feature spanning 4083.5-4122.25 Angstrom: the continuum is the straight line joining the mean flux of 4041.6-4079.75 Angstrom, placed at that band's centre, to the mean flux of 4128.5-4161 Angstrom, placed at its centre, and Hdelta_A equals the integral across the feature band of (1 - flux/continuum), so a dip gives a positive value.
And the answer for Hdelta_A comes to 5.9 Angstrom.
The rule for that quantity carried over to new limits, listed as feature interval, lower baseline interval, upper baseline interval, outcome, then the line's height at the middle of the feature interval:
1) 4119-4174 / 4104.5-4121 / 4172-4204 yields -4.36 Angstrom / 270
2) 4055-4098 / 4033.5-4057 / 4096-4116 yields -2.81 Angstrom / 272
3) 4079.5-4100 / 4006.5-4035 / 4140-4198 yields 2.22 Angstrom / 294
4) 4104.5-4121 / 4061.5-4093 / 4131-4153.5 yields 2.21 Angstrom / 292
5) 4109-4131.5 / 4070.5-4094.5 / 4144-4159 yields 1.21 Angstrom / 290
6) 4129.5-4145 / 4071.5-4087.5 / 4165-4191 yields 0.63 Angstrom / 295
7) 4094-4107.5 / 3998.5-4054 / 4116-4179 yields 2.99 Angstrom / 295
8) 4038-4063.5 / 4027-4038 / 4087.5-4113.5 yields -2.60 Angstrom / 282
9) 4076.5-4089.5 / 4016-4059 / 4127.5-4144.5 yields -0.08 Angstrom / 294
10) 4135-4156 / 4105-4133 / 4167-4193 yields -1.18 Angstrom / 280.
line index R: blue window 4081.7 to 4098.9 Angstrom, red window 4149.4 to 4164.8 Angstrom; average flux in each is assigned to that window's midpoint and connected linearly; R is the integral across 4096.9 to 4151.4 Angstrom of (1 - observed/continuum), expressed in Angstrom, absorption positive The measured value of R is 2.6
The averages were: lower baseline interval 262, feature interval 271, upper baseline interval 305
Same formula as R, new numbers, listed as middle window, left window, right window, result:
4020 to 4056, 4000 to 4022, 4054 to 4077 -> 0.8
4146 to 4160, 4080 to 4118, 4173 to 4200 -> -1.4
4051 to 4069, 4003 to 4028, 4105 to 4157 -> -2.0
